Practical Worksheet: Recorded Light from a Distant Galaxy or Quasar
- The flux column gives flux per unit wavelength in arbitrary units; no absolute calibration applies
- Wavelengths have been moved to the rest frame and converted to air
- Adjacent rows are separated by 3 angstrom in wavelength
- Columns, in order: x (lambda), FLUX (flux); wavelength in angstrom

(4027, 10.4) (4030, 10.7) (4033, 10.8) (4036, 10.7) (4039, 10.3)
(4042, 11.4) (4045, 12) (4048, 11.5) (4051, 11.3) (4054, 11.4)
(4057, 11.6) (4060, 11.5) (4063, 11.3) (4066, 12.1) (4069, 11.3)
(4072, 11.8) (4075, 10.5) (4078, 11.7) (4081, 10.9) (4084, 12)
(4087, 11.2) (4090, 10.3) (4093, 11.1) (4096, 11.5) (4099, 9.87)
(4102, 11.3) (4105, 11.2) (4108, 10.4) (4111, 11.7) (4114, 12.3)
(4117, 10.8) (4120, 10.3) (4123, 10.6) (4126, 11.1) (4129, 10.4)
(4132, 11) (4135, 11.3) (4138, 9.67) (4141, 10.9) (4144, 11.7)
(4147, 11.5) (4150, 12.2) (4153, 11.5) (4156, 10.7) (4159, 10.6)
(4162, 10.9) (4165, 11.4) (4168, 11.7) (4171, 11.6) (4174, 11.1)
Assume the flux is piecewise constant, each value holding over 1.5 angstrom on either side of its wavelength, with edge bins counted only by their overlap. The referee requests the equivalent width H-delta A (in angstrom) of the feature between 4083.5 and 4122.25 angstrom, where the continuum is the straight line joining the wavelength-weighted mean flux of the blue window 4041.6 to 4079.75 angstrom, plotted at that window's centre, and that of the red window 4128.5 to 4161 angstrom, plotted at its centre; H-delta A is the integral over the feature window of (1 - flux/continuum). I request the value 0.8 angstrom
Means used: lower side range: 11.5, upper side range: 11.1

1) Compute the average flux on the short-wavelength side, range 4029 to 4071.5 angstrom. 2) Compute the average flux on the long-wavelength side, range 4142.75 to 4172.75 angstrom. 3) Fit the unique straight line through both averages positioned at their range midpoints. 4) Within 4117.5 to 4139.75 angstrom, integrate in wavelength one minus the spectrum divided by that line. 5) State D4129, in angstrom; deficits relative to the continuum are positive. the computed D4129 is 1.41 angstrom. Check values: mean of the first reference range 11.3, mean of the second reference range 11.4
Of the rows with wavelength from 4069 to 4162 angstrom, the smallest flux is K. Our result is 9.67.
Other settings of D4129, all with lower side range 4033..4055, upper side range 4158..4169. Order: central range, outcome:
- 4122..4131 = 0.4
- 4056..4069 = -0.5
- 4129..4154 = 0.0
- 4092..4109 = 0.4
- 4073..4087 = -0.1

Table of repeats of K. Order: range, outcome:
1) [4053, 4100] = 9.87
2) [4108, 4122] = 10.3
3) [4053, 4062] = 11.4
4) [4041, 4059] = 11.3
